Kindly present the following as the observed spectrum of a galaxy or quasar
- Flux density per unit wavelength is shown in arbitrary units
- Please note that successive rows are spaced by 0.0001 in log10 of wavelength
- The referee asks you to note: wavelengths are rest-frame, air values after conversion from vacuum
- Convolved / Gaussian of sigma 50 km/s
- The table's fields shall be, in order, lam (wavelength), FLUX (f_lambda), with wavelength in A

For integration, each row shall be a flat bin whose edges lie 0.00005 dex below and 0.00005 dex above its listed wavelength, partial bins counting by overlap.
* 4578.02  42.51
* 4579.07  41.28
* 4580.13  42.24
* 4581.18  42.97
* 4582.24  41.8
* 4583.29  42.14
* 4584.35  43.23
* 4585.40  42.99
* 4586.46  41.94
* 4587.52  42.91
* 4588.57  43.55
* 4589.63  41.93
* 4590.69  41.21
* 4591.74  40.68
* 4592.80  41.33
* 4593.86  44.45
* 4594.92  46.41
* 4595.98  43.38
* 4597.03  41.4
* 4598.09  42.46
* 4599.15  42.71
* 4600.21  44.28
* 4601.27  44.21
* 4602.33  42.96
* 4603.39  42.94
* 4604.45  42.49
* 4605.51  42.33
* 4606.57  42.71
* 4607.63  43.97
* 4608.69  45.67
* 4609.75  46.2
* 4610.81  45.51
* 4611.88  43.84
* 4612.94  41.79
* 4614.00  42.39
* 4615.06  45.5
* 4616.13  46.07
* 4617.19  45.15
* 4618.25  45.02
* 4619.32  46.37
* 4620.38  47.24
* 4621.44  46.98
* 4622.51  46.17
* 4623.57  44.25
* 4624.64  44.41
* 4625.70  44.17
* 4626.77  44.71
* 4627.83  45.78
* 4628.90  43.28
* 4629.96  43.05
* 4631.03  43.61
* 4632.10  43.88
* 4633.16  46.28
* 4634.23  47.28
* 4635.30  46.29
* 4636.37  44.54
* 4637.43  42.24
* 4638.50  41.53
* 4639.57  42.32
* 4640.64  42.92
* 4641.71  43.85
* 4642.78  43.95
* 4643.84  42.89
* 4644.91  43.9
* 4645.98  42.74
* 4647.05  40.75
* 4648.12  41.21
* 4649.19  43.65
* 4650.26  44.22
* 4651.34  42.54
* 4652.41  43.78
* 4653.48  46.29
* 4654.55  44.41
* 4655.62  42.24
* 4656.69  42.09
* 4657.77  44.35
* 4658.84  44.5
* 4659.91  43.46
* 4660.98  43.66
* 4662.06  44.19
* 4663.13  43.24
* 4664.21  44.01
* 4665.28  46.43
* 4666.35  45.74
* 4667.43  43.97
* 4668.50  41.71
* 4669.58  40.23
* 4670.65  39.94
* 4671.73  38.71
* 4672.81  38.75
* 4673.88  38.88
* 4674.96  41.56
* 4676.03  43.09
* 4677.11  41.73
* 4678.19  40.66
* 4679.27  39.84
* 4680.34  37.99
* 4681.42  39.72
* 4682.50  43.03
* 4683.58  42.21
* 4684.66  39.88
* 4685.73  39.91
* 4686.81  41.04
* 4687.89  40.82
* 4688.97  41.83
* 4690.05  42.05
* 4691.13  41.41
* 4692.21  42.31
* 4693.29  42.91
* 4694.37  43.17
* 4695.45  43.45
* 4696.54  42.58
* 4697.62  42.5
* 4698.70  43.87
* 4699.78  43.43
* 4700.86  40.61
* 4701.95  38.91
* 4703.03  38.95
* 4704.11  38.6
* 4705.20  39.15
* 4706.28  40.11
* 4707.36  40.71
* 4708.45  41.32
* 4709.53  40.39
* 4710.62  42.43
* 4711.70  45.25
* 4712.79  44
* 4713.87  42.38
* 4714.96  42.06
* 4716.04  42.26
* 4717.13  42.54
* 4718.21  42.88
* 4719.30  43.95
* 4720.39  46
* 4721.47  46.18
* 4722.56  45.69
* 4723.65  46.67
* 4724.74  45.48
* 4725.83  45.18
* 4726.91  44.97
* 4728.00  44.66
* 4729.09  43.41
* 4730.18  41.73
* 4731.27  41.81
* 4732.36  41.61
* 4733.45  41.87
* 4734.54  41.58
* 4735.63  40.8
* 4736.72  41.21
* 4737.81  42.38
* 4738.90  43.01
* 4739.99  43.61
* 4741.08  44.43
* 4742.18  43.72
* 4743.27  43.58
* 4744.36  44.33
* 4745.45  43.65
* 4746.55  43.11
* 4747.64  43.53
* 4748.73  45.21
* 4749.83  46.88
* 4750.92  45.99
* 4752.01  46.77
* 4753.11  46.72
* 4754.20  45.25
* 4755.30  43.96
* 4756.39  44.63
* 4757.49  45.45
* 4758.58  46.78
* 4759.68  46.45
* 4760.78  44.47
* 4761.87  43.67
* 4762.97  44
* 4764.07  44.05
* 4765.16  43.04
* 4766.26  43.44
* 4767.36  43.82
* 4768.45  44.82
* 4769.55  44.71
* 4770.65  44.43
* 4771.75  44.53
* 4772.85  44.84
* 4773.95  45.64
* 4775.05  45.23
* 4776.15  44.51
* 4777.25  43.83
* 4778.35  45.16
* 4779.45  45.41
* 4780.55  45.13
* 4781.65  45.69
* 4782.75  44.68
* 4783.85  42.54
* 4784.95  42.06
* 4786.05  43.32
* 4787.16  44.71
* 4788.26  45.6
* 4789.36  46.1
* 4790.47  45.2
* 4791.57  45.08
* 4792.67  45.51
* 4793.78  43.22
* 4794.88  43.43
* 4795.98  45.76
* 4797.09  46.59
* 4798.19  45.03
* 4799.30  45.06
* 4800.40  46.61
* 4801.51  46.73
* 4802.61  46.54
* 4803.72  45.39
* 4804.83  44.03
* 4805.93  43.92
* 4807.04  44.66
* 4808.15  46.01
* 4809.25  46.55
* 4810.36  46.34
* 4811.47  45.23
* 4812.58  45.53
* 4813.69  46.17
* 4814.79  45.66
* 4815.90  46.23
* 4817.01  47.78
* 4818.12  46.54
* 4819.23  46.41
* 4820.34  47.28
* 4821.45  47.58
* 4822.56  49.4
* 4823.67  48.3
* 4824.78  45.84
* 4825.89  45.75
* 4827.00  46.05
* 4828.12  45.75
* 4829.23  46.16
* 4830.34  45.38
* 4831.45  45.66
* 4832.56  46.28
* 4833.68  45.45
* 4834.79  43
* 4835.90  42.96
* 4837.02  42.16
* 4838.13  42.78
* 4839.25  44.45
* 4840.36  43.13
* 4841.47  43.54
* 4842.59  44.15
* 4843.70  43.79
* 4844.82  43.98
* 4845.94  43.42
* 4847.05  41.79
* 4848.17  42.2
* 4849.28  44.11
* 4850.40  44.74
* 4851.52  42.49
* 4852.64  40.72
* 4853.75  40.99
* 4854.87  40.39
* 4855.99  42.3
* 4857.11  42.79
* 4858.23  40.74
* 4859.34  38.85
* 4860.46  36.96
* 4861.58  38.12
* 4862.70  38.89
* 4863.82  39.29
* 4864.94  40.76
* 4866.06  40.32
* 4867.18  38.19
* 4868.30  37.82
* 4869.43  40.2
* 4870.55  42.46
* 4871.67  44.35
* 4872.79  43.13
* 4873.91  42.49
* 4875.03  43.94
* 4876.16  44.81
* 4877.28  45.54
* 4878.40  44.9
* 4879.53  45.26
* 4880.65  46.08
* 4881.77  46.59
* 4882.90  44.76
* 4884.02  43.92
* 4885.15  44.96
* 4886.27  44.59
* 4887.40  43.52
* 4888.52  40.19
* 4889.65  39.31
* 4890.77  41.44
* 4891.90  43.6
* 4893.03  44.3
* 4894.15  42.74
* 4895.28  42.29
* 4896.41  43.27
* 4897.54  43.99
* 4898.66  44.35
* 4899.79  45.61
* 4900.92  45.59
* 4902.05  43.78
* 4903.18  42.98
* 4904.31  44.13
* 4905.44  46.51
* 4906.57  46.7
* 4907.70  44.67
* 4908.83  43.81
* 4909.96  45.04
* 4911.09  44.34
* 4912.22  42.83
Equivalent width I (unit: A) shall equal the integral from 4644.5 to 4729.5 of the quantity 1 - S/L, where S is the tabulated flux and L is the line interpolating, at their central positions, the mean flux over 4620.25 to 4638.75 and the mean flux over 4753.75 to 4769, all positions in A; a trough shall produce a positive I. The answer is 4.19 A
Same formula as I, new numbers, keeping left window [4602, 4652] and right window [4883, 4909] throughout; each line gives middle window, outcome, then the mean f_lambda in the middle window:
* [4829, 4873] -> 1.6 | 42.2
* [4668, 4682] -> 1.2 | 40.2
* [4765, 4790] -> -0.3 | 44.5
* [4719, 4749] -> 0.2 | 43.7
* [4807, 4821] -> -0.8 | 46.3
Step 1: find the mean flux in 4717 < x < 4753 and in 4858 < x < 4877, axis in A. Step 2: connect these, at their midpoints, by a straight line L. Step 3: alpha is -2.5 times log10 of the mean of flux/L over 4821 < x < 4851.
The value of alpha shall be -0.08 mag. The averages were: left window 43.9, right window 40.7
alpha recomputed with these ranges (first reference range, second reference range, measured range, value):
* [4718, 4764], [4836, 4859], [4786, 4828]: -0.06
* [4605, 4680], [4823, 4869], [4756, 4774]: -0.04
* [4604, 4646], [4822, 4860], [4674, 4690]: 0.08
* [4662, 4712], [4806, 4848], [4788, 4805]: -0.02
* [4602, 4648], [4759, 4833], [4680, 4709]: 0.09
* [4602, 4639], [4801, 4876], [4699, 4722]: 0.05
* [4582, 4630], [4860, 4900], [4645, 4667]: 0.00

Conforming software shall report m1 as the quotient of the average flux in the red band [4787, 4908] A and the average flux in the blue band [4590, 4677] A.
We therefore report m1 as 1.01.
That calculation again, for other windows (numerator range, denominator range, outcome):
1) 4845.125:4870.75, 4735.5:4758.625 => 0.92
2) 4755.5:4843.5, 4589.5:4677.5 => 1.04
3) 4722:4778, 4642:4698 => 1.04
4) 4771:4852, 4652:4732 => 1.06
